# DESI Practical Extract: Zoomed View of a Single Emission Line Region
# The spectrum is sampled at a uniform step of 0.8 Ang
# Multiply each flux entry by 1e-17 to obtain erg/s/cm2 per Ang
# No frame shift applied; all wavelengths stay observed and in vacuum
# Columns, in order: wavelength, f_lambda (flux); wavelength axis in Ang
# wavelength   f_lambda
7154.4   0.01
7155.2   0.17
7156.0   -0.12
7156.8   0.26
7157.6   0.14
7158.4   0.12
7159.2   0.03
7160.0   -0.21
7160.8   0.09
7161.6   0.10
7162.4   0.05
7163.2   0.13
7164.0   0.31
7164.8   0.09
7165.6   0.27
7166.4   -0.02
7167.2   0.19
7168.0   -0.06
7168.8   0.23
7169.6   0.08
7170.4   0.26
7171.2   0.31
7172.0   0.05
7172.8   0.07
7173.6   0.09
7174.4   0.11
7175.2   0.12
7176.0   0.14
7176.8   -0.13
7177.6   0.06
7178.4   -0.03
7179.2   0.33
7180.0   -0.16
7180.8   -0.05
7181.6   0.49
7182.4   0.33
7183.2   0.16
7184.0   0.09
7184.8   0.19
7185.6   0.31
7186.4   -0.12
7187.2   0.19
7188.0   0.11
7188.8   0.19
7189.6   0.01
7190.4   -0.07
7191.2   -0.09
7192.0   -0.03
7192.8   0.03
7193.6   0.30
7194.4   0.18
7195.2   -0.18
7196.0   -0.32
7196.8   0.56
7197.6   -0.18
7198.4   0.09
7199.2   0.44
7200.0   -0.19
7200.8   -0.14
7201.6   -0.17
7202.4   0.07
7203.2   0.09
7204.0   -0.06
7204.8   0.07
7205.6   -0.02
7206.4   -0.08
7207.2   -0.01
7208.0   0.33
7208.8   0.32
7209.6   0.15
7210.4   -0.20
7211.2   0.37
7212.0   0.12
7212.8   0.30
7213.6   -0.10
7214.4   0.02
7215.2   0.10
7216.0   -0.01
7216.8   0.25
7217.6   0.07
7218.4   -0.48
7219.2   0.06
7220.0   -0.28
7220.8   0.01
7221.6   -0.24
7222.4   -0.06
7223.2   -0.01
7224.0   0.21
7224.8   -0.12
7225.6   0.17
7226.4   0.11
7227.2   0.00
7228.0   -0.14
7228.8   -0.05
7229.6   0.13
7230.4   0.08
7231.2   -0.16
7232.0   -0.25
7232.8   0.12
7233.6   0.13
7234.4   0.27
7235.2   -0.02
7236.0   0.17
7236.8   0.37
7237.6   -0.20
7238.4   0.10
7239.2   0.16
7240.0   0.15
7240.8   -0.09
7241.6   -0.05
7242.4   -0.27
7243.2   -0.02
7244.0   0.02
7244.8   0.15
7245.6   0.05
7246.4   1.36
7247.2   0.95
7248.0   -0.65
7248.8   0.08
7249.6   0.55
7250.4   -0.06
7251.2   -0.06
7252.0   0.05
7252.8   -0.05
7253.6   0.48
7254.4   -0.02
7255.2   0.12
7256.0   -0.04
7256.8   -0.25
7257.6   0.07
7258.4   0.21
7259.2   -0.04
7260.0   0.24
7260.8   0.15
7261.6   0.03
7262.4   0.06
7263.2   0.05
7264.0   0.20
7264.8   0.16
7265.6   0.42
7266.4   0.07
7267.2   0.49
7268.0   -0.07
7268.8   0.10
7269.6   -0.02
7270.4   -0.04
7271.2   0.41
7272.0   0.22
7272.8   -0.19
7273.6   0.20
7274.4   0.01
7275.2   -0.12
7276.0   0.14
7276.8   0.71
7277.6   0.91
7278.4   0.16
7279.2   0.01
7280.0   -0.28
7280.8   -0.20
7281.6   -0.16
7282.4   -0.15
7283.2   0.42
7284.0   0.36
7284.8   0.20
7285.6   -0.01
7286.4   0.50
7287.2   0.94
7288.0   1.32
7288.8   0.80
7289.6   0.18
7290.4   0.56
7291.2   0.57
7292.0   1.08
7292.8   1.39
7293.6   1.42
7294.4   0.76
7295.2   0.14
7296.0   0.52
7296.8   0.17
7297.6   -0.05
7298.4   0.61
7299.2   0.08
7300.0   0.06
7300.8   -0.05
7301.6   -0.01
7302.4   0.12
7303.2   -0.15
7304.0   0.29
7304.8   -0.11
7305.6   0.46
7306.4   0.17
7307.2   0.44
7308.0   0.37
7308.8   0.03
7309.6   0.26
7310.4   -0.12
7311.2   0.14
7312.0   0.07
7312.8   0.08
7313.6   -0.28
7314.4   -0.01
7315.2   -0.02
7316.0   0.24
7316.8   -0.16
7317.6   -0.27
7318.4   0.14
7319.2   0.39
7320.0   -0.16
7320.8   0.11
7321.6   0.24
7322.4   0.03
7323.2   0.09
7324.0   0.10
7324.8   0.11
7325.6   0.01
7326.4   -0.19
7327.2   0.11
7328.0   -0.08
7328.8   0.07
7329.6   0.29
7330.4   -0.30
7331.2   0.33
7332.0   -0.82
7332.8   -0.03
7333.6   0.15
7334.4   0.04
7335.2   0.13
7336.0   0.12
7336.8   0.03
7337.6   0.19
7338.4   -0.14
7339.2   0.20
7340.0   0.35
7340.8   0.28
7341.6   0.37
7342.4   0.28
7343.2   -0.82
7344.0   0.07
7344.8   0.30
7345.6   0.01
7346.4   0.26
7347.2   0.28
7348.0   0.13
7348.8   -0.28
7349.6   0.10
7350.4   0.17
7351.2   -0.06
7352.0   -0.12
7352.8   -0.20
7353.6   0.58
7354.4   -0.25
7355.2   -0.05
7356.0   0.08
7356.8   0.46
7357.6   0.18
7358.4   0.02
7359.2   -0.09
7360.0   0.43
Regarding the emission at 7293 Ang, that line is [O II] 3727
